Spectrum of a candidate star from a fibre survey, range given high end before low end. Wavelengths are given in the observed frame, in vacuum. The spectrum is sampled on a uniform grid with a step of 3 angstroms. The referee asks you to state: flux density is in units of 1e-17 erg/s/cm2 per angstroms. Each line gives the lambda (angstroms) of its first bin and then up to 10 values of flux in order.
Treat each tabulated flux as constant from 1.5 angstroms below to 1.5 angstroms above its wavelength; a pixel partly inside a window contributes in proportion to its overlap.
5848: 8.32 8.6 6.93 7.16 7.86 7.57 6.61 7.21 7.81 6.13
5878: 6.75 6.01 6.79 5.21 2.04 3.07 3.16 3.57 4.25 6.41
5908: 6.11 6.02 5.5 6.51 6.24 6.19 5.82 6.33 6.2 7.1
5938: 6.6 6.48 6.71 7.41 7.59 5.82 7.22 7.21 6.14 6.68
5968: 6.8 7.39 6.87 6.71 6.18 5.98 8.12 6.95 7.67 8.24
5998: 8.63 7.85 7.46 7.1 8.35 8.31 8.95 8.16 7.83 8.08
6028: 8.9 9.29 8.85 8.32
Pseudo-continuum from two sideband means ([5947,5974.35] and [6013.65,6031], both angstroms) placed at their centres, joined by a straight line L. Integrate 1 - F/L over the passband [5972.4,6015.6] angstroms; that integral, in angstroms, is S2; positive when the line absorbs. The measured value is 1.4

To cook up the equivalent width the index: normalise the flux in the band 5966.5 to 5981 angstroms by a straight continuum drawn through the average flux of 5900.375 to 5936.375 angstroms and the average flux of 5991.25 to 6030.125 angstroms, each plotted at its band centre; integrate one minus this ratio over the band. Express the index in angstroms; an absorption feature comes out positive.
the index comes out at 1.0 angstroms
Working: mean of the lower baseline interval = 6.04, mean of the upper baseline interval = 8.15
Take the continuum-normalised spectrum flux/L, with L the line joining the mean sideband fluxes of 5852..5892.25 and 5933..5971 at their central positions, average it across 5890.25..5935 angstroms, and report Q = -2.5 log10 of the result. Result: 0.24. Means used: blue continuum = 6.43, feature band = 5.35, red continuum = 6.83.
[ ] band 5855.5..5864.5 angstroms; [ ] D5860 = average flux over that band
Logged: 7.53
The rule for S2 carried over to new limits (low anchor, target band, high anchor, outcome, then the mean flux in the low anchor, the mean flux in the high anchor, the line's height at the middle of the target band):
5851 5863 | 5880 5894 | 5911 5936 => 4.67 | 7.51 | 6.21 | 6.92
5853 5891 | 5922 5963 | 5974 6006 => 2.20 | 6.52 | 7.35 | 7.02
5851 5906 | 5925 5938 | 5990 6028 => 0.69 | 5.88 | 8.07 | 6.77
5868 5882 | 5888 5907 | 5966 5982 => 8.22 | 6.79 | 6.76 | 6.79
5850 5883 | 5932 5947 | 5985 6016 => 1.62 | 7.12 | 7.92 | 7.55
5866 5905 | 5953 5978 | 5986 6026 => 0.86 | 5.27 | 7.97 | 7.06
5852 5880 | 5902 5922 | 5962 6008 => 3.25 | 7.12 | 7.21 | 7.15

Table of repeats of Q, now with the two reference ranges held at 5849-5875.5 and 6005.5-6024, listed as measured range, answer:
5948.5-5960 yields 0.13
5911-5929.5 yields 0.25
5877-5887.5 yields 0.19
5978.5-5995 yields 0.13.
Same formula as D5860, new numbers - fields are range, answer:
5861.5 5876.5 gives 7.07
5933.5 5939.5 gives 6.85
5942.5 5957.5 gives 6.95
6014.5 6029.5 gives 8.38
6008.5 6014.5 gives 8.33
